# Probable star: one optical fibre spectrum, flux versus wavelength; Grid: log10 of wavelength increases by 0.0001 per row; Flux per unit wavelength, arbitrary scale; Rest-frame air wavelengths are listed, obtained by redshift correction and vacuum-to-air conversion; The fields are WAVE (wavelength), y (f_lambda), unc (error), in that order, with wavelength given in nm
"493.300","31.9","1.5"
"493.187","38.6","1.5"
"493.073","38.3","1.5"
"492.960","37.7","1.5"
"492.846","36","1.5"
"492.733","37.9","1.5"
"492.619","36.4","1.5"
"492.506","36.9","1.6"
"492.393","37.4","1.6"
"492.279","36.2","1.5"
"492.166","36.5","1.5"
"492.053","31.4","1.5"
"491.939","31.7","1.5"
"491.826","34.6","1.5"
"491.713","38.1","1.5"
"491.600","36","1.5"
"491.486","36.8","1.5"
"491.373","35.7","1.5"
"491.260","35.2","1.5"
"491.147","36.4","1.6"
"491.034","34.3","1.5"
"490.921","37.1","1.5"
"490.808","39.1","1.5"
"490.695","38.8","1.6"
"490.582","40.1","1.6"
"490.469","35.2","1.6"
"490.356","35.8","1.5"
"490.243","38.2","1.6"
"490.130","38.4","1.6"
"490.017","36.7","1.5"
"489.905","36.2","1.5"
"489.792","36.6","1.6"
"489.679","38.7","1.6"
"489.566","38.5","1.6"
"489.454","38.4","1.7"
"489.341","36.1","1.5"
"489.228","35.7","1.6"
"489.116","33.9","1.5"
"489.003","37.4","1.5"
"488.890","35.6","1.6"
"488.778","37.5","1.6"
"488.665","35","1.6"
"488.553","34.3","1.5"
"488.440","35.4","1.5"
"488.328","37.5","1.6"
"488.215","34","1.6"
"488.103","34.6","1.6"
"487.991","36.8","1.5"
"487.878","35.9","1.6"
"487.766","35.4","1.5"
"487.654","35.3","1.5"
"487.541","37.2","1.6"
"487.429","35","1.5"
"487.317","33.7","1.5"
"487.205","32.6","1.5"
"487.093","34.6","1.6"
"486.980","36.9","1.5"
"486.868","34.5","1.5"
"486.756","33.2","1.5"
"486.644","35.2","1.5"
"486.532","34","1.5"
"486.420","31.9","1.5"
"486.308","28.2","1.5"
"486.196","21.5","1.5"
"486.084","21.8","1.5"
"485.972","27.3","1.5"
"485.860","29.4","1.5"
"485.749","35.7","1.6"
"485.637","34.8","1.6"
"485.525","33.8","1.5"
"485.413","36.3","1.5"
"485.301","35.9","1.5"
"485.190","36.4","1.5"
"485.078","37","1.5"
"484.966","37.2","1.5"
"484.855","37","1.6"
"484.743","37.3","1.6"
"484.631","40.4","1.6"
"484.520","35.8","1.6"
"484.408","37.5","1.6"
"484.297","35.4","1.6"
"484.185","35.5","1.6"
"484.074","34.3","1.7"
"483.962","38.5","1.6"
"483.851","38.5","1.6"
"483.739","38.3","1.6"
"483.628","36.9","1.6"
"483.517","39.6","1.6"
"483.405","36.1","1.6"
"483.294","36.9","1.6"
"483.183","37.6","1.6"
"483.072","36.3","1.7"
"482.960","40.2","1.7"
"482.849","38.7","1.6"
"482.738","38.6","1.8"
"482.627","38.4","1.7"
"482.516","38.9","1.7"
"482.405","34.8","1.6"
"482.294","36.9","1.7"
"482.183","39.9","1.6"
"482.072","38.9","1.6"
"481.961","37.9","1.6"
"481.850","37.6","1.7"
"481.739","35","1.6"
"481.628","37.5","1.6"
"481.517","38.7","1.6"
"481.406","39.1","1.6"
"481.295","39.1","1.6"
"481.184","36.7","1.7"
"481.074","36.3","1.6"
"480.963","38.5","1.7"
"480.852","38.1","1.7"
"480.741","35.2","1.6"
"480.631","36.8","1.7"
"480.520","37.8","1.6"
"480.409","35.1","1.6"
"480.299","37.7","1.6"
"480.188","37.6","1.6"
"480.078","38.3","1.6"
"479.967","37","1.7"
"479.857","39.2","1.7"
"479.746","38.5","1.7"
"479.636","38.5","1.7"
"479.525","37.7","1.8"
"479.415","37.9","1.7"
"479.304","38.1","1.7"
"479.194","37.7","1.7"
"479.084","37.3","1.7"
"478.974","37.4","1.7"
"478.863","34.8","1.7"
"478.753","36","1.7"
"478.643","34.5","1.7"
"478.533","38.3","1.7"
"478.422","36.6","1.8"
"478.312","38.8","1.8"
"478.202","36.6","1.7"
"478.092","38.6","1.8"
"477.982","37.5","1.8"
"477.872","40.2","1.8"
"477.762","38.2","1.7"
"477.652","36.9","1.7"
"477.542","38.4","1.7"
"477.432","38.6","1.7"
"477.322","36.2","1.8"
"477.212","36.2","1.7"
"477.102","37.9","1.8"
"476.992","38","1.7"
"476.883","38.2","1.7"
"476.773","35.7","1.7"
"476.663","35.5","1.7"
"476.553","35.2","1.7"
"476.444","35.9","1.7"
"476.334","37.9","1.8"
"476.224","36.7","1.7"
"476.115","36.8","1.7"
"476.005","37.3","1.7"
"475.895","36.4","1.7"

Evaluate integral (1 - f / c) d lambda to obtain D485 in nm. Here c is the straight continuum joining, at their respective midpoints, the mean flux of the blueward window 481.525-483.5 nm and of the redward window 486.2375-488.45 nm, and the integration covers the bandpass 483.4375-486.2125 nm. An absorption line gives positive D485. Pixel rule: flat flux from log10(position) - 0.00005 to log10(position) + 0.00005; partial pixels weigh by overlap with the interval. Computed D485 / 0.087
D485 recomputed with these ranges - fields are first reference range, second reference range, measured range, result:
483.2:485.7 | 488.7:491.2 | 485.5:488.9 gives 0.32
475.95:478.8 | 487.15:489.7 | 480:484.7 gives -0.12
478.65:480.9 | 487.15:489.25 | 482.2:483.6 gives -0.05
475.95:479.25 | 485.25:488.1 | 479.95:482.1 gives -0.11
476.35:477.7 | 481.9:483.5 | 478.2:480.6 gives 0.00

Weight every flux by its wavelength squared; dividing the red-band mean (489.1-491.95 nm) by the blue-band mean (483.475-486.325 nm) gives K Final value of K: 1.08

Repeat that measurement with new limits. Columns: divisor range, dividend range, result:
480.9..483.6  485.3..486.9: 0.84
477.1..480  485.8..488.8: 0.92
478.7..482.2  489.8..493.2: 1.02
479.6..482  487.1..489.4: 0.97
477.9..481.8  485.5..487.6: 0.88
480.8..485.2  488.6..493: 1.00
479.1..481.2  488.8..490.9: 1.03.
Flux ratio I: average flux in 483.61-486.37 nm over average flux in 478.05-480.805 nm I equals 0.92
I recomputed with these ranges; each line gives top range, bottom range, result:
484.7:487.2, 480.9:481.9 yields 0.88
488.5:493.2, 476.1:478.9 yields 0.98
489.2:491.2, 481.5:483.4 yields 0.99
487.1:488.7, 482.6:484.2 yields 0.93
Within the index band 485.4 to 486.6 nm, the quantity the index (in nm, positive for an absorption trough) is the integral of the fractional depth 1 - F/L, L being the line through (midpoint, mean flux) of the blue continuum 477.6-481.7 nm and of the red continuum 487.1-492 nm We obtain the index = 0.21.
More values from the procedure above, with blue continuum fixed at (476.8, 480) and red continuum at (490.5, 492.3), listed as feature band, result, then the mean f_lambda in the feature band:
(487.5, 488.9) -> 0.03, 35.7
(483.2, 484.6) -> 0.00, 37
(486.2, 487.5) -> 0.12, 33.2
